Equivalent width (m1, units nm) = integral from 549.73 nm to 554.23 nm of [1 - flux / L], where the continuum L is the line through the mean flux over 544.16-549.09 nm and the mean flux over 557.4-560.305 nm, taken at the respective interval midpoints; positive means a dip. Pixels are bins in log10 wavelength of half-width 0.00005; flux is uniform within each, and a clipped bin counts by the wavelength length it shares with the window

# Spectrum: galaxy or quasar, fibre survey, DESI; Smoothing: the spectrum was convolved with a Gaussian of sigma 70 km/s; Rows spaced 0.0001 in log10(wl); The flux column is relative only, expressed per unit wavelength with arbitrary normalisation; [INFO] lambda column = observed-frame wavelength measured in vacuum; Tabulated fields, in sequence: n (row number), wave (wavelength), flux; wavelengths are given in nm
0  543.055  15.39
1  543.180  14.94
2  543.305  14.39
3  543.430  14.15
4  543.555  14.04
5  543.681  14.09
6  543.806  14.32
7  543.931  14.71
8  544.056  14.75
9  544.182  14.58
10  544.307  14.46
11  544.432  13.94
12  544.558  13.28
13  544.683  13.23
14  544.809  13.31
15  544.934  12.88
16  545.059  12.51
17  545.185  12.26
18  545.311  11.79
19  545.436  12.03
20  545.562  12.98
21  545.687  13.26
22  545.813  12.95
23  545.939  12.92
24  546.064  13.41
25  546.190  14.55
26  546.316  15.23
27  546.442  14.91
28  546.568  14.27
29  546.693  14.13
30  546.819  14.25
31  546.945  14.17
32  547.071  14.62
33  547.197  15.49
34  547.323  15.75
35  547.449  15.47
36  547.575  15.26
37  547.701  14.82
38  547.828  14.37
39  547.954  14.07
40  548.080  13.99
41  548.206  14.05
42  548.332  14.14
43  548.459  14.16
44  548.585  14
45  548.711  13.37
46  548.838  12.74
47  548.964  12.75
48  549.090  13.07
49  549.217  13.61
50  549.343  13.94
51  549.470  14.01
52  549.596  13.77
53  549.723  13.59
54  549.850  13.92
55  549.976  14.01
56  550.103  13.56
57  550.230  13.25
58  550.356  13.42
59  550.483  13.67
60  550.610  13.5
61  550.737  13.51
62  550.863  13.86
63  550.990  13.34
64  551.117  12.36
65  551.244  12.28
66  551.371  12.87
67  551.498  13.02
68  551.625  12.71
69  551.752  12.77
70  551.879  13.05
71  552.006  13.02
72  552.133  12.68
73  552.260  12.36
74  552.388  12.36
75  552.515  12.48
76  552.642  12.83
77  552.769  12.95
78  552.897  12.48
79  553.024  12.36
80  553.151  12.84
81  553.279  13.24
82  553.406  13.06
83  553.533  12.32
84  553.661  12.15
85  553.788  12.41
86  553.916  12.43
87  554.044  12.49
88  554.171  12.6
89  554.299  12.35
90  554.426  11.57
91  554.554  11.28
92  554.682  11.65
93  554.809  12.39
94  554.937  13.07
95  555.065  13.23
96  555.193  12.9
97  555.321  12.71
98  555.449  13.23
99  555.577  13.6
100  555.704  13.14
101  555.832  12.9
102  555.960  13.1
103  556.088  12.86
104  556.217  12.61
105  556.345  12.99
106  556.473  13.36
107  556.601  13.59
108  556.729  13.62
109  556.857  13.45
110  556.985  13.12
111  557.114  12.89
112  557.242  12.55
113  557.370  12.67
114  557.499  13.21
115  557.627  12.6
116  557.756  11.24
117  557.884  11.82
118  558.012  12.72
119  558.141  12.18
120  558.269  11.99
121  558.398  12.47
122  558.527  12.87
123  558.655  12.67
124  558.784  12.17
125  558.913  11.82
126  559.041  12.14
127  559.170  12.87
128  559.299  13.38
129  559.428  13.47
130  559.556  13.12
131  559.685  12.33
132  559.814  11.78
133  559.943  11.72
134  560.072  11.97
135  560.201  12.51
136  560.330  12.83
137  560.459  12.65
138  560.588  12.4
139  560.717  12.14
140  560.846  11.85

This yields 0.10 nm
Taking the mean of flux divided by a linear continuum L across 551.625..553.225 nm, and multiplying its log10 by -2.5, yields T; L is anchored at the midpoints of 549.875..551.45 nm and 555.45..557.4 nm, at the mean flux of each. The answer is 0.05 mag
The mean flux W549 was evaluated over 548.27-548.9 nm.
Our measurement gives 13.7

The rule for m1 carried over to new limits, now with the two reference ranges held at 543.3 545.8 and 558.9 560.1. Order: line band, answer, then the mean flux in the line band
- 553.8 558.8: 0.018 nm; 12.7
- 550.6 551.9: 0.006 nm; 13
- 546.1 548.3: -0.216 nm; 14.6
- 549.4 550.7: -0.052 nm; 13.7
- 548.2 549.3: -0.024 nm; 13.5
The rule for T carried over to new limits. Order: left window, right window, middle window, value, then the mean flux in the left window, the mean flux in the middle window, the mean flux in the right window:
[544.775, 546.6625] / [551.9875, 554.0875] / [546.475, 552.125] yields -0.065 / 13.3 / 13.8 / 12.6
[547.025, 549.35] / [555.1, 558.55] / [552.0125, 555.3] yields 0.069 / 14.2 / 12.5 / 12.8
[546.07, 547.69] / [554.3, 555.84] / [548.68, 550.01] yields 0.048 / 14.8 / 13.5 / 12.6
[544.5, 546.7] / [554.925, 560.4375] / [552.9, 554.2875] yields 0.030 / 13.3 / 12.6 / 12.7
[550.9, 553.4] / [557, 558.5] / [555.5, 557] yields -0.059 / 12.8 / 13.2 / 12.4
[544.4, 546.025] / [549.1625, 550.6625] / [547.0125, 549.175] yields -0.069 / 12.9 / 14.2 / 13.7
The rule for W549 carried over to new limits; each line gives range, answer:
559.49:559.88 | 12.4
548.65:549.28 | 13.1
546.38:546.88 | 14.4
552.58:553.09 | 12.7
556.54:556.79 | 13.6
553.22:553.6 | 12.9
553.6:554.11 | 12.4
